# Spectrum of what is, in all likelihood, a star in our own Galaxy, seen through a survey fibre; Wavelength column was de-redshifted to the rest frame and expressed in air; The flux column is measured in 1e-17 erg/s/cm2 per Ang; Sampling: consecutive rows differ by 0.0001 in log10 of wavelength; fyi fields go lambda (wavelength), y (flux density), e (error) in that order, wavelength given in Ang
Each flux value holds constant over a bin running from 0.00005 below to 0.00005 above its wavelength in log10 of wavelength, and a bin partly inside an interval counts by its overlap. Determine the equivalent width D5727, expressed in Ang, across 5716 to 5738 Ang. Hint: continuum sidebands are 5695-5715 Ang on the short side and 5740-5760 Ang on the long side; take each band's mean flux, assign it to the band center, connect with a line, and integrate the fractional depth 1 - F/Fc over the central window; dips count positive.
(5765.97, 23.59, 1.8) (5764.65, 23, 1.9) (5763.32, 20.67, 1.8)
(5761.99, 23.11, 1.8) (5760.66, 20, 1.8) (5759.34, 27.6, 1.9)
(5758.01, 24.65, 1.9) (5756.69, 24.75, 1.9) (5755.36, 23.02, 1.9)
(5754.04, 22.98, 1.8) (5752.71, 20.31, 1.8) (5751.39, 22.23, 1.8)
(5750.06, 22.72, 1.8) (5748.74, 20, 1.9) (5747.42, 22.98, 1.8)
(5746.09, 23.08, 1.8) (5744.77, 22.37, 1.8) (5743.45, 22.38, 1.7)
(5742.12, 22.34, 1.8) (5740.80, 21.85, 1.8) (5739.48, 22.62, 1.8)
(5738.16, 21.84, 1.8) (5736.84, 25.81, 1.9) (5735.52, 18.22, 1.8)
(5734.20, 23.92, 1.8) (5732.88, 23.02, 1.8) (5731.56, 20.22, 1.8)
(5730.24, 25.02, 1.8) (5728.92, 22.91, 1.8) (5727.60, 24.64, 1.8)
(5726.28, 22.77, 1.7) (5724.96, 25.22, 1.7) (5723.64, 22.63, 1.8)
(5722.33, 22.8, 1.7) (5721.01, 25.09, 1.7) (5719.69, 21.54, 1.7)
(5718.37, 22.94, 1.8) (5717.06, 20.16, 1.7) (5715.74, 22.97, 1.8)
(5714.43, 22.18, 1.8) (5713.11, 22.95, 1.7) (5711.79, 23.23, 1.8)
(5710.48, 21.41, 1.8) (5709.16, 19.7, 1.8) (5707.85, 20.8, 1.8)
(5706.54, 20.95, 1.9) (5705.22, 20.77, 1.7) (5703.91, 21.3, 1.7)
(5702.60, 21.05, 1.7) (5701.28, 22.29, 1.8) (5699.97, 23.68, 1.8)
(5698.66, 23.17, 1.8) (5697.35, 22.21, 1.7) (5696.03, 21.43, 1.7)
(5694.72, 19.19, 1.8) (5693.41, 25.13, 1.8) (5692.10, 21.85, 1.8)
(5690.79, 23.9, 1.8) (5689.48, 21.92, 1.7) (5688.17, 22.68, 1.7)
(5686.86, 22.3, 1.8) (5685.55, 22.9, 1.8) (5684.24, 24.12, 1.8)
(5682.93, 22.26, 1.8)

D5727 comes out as -0.60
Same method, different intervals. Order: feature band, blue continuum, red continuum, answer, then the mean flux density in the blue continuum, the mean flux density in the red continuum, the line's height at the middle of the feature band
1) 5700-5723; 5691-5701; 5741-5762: 0.6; 22.4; 22.8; 22.5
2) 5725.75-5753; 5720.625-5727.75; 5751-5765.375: 1.1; 23.8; 23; 23.4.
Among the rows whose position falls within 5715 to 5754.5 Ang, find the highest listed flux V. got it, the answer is 25.81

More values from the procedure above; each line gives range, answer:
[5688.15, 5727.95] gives 25.22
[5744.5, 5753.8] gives 23.08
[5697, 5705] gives 23.68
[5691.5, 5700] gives 25.13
